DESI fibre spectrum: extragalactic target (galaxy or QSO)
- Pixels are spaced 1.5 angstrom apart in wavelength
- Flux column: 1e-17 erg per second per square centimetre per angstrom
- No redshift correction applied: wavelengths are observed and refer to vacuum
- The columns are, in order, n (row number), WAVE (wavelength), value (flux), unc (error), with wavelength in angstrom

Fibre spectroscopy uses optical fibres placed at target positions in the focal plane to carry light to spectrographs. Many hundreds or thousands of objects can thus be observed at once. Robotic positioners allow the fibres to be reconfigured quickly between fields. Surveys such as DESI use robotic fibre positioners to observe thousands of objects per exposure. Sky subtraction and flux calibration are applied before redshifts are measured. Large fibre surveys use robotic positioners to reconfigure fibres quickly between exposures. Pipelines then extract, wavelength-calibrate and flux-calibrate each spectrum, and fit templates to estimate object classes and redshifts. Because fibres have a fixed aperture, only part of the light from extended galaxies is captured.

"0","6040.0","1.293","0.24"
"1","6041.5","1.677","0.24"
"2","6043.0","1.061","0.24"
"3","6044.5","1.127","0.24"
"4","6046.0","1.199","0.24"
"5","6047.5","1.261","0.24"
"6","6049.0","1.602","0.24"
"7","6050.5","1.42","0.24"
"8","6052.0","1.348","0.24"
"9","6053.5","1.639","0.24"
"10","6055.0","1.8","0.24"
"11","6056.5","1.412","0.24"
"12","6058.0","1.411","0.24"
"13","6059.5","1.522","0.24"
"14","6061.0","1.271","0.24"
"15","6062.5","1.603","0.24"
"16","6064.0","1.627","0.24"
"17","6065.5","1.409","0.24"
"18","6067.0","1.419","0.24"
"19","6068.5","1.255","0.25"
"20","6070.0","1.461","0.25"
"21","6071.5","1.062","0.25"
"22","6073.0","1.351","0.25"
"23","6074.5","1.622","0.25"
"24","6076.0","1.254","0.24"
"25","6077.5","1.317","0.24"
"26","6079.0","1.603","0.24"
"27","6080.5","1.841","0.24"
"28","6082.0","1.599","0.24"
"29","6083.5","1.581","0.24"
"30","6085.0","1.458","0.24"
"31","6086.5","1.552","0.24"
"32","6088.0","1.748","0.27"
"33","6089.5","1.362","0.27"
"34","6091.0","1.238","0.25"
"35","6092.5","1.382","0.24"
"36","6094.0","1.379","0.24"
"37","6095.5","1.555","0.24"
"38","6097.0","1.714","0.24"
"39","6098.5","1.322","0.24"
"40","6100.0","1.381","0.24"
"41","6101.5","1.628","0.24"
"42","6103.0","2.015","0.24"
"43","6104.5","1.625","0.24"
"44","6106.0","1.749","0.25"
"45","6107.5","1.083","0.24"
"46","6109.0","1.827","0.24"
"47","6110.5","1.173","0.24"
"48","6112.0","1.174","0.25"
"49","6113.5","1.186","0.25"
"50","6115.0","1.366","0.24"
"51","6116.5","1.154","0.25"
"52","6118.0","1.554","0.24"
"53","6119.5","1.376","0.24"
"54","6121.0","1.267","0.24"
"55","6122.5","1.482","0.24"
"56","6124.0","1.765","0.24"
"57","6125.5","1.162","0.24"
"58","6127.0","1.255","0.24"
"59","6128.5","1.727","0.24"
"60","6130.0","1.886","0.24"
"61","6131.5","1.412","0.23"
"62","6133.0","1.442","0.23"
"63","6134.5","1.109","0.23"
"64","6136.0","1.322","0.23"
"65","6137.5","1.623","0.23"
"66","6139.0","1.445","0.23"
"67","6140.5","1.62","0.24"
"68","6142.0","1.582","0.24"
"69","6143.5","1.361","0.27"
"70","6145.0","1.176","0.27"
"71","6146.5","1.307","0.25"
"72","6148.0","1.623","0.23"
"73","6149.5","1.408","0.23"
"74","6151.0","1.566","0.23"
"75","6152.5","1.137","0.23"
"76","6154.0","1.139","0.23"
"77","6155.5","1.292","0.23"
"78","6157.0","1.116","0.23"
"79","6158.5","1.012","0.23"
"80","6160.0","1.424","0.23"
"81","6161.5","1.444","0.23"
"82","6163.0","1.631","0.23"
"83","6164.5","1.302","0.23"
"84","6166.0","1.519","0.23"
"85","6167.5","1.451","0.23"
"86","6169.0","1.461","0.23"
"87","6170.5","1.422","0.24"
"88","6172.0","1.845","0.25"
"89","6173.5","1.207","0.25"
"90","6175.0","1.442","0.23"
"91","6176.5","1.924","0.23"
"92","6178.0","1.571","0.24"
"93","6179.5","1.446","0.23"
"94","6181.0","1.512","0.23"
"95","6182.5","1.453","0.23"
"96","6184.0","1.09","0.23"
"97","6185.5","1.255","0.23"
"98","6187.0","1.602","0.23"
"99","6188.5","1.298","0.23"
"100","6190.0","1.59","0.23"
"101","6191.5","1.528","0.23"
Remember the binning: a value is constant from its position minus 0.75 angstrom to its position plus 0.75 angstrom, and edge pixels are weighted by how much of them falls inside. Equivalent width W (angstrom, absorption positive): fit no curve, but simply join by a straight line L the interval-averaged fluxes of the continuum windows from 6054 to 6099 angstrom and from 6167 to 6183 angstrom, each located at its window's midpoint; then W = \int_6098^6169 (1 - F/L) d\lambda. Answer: 3.95 angstrom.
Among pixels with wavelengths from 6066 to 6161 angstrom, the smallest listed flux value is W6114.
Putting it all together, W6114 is 1.012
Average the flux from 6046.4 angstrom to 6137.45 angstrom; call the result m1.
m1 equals 1.46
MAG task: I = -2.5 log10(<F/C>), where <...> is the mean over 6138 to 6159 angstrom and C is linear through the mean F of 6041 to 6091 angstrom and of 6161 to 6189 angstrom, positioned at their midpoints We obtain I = 0.09 mag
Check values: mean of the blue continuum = 1.45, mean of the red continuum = 1.47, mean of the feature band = 1.35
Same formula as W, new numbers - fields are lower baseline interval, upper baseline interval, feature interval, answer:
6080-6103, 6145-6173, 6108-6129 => 1.26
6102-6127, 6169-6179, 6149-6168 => 2.31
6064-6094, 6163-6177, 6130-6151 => 0.69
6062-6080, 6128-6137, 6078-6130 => -1.19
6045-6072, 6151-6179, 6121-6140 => -0.61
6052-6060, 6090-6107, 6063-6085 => 1.12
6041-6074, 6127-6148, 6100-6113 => -0.72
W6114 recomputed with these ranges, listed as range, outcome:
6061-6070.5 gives 1.255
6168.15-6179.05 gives 1.207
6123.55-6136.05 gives 1.109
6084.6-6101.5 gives 1.238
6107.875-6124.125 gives 1.154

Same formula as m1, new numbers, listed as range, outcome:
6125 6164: 1.39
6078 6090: 1.59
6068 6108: 1.49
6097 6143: 1.46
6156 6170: 1.37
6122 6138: 1.47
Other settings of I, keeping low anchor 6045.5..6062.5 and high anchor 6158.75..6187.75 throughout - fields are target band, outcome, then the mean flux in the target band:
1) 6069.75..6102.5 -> -0.01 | 1.48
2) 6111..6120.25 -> 0.13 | 1.3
